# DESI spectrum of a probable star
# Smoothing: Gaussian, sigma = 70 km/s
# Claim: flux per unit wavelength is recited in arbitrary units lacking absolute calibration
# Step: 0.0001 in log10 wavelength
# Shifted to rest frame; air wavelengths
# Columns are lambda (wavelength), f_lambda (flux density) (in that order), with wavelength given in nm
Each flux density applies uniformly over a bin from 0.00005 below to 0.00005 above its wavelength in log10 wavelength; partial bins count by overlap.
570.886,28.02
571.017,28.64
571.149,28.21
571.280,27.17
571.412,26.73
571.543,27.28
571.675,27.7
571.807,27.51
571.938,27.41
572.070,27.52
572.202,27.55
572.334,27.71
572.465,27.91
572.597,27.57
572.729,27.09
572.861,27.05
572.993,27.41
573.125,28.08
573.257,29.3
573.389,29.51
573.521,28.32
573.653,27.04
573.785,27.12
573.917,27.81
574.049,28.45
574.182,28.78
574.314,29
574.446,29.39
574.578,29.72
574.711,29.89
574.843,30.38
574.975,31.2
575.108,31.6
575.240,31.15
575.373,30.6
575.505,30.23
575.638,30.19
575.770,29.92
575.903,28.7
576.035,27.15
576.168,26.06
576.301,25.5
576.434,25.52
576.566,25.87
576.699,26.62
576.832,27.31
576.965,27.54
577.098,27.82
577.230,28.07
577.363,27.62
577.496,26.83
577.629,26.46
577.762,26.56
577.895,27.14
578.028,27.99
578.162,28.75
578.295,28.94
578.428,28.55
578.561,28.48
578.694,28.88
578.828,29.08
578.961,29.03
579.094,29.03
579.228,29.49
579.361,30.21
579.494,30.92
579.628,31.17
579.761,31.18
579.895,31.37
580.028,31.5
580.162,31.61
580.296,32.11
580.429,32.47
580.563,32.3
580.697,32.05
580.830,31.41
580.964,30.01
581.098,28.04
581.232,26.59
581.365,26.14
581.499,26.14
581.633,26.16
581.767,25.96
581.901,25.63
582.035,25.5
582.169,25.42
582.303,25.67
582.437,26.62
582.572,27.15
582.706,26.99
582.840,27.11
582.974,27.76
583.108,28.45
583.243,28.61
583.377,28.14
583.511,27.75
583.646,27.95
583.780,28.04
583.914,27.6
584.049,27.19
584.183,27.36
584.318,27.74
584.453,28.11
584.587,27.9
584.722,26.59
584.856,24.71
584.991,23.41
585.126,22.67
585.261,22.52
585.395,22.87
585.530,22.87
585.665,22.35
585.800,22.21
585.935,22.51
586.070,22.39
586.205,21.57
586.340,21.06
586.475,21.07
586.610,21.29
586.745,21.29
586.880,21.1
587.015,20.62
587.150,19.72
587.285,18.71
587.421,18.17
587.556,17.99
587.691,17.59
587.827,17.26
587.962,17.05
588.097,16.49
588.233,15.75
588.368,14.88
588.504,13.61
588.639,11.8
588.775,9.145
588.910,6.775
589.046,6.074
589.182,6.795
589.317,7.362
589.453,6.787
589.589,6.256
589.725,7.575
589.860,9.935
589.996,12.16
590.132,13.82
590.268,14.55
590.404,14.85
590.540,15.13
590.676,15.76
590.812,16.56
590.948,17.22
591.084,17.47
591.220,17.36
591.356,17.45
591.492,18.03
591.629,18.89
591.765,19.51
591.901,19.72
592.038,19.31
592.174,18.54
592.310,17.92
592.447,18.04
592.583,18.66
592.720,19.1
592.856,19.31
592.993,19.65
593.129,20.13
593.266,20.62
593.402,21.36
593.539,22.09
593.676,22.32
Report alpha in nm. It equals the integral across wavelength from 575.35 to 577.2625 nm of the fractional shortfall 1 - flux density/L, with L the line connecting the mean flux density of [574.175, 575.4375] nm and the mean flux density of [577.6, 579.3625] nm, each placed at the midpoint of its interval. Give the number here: 0.12 nm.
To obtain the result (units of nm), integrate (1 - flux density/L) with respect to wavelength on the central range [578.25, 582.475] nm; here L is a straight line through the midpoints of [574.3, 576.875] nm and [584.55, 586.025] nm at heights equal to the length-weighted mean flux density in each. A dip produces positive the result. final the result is -0.44 nm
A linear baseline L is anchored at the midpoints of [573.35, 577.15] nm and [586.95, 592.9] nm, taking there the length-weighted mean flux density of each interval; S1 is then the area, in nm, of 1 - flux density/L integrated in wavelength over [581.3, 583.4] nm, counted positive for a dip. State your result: -0.44 nm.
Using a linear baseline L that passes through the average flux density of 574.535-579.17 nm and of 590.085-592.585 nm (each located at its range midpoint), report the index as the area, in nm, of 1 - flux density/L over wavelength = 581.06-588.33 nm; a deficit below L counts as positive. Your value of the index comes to -0.45 nm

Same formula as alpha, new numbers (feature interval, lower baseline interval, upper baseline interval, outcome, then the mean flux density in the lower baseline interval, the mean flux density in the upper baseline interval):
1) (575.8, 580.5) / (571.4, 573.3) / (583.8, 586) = -0.40 nm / 27.6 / 25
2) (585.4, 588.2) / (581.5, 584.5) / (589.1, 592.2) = 0.08 nm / 27.1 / 14.3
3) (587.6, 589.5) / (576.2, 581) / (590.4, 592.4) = 0.77 nm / 29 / 17.7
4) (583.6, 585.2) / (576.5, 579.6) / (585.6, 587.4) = -0.26 nm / 28.2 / 21.1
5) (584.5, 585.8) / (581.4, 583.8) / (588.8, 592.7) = -0.06 nm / 26.9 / 14.2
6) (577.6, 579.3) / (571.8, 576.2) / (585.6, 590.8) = -0.27 nm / 28.7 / 15.5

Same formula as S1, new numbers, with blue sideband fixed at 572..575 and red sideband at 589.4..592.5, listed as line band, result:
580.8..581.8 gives -0.216 nm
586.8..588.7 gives 0.061 nm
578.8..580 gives -0.314 nm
